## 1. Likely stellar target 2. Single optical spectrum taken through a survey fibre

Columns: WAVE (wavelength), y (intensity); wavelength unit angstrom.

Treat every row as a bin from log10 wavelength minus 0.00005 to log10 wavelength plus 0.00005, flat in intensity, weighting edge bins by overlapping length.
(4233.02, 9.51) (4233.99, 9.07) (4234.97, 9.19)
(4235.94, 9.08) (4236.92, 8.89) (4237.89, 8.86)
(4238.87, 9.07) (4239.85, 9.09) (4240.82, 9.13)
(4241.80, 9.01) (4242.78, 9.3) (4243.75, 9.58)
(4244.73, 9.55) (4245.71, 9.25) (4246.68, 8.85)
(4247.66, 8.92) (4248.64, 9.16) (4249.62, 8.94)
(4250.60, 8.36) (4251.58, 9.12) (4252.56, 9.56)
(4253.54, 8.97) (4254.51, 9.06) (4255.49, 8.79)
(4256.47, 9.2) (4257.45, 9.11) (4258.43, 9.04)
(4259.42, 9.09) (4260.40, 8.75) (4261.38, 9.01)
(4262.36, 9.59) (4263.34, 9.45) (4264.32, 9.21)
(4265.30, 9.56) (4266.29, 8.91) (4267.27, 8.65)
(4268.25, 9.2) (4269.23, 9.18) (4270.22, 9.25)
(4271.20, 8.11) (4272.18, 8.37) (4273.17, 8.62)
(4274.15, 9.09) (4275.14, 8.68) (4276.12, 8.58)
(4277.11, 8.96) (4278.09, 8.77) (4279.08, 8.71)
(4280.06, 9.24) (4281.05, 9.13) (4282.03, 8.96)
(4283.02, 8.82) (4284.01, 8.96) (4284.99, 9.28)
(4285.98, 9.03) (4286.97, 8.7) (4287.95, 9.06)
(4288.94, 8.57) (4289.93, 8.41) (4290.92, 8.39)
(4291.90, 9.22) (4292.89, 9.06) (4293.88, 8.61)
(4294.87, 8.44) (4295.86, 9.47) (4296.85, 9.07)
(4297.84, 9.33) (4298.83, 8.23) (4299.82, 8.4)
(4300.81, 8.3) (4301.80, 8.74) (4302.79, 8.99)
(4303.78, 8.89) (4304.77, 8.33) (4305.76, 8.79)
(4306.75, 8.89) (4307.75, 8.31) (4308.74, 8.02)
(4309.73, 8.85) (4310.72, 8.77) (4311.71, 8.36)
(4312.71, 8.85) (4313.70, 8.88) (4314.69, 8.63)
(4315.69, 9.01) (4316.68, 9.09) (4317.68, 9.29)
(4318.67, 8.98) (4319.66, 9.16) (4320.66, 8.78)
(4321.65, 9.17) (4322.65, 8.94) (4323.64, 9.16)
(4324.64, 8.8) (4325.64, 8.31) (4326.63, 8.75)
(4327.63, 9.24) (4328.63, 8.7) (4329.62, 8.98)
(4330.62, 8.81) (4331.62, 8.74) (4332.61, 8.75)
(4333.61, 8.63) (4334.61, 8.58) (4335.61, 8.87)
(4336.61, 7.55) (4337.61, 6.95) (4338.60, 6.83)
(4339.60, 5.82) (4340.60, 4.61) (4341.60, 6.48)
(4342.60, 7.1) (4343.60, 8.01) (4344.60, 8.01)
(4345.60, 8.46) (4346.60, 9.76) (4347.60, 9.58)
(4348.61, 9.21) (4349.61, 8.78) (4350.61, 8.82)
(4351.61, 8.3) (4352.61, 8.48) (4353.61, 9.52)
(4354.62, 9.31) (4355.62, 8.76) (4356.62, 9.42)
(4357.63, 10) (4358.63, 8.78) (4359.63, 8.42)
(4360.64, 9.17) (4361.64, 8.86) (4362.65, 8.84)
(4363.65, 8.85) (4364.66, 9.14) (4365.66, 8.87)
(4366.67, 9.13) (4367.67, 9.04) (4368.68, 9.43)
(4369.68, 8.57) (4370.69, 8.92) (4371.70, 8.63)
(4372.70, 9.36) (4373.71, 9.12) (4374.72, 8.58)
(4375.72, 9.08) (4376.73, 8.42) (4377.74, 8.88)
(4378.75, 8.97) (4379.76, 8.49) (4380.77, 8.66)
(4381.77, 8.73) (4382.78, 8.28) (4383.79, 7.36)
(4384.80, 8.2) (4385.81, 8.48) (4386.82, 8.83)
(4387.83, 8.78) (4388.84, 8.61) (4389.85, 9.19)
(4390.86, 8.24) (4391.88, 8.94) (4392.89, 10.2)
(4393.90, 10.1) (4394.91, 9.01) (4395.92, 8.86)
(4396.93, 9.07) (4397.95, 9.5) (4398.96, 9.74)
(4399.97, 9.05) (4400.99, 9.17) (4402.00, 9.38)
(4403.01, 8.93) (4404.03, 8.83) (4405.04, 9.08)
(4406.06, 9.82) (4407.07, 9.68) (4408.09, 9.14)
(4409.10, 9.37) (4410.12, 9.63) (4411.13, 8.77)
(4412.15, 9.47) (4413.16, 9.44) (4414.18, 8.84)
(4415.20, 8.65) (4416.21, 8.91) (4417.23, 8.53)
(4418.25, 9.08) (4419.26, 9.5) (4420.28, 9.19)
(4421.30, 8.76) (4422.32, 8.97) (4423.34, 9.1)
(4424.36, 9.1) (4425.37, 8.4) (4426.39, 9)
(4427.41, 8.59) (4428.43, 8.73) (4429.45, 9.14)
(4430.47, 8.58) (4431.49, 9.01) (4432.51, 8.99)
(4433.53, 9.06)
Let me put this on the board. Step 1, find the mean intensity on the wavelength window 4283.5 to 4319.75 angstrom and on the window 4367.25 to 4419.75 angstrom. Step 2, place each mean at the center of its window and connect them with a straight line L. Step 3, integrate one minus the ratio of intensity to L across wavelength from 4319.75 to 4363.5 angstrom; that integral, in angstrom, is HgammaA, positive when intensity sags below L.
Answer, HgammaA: 1.87 angstrom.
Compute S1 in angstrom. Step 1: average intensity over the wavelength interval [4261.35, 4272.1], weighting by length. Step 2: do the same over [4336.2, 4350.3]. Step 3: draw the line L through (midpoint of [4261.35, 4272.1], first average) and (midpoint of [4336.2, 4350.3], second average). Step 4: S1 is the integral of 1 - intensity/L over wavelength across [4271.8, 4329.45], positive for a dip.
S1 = -2.5 angstrom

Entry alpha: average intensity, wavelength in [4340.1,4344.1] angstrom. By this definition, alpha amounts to 6.55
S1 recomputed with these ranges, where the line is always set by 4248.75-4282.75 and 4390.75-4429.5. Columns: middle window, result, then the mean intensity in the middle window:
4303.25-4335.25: 0.8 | 8.8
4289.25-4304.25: 0.4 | 8.77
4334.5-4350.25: 2.2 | 7.78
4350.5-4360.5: 0.1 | 8.99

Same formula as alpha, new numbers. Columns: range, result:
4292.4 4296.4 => 8.89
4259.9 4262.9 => 9.14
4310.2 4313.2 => 8.66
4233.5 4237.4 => 9.06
